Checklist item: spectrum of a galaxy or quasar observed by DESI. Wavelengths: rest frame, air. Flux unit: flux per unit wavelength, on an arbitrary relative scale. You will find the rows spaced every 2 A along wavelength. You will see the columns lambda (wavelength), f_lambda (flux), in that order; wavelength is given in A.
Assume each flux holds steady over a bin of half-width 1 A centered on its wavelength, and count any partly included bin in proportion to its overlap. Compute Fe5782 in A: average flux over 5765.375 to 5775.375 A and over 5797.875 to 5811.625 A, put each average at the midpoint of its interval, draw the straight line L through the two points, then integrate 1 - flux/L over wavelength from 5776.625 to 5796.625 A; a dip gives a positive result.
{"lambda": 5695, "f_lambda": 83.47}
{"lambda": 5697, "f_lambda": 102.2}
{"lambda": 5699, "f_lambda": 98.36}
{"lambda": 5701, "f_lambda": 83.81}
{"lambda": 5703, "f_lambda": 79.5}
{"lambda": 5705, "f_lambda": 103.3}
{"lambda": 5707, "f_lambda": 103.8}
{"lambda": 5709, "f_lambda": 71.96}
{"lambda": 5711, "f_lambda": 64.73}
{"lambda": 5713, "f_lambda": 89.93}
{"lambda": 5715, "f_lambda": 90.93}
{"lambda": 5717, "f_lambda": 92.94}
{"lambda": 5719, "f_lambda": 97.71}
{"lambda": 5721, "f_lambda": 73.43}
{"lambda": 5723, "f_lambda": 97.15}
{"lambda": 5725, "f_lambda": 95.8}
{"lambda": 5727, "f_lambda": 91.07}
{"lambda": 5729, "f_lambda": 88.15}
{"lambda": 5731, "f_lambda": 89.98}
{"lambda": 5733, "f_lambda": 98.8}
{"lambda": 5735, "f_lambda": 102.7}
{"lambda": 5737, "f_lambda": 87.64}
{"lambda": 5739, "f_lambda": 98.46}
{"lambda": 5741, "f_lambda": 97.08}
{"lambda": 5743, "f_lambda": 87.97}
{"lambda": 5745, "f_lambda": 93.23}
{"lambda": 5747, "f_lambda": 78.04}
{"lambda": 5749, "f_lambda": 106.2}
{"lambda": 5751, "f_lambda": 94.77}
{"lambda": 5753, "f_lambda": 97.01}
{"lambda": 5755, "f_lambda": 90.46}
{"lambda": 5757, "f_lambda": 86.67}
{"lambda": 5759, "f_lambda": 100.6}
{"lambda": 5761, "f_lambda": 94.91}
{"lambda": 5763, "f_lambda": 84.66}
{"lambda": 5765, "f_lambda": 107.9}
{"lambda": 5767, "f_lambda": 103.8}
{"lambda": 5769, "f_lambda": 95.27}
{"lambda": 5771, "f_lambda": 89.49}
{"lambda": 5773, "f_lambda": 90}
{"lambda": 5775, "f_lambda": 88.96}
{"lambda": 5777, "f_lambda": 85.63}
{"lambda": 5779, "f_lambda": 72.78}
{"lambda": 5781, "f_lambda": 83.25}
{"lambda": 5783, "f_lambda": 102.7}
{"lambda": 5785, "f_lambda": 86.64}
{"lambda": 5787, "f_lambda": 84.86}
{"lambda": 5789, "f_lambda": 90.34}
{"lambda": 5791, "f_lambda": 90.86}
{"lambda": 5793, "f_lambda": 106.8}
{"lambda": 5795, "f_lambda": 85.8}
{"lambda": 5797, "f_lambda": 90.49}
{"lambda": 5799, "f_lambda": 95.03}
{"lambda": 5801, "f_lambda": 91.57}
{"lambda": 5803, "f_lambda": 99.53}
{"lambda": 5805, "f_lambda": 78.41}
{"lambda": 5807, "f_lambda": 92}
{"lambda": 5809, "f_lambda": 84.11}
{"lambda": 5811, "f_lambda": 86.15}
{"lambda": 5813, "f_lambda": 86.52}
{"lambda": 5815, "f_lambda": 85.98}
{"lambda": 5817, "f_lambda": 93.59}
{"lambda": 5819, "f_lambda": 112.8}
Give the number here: 0.7 A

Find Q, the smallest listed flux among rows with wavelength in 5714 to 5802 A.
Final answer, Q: 72.78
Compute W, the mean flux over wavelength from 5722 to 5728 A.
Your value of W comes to 94.7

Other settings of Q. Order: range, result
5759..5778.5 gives 84.66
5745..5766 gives 78.04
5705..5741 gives 64.73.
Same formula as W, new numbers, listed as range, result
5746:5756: 93.3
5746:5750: 92.1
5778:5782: 78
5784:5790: 87.3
